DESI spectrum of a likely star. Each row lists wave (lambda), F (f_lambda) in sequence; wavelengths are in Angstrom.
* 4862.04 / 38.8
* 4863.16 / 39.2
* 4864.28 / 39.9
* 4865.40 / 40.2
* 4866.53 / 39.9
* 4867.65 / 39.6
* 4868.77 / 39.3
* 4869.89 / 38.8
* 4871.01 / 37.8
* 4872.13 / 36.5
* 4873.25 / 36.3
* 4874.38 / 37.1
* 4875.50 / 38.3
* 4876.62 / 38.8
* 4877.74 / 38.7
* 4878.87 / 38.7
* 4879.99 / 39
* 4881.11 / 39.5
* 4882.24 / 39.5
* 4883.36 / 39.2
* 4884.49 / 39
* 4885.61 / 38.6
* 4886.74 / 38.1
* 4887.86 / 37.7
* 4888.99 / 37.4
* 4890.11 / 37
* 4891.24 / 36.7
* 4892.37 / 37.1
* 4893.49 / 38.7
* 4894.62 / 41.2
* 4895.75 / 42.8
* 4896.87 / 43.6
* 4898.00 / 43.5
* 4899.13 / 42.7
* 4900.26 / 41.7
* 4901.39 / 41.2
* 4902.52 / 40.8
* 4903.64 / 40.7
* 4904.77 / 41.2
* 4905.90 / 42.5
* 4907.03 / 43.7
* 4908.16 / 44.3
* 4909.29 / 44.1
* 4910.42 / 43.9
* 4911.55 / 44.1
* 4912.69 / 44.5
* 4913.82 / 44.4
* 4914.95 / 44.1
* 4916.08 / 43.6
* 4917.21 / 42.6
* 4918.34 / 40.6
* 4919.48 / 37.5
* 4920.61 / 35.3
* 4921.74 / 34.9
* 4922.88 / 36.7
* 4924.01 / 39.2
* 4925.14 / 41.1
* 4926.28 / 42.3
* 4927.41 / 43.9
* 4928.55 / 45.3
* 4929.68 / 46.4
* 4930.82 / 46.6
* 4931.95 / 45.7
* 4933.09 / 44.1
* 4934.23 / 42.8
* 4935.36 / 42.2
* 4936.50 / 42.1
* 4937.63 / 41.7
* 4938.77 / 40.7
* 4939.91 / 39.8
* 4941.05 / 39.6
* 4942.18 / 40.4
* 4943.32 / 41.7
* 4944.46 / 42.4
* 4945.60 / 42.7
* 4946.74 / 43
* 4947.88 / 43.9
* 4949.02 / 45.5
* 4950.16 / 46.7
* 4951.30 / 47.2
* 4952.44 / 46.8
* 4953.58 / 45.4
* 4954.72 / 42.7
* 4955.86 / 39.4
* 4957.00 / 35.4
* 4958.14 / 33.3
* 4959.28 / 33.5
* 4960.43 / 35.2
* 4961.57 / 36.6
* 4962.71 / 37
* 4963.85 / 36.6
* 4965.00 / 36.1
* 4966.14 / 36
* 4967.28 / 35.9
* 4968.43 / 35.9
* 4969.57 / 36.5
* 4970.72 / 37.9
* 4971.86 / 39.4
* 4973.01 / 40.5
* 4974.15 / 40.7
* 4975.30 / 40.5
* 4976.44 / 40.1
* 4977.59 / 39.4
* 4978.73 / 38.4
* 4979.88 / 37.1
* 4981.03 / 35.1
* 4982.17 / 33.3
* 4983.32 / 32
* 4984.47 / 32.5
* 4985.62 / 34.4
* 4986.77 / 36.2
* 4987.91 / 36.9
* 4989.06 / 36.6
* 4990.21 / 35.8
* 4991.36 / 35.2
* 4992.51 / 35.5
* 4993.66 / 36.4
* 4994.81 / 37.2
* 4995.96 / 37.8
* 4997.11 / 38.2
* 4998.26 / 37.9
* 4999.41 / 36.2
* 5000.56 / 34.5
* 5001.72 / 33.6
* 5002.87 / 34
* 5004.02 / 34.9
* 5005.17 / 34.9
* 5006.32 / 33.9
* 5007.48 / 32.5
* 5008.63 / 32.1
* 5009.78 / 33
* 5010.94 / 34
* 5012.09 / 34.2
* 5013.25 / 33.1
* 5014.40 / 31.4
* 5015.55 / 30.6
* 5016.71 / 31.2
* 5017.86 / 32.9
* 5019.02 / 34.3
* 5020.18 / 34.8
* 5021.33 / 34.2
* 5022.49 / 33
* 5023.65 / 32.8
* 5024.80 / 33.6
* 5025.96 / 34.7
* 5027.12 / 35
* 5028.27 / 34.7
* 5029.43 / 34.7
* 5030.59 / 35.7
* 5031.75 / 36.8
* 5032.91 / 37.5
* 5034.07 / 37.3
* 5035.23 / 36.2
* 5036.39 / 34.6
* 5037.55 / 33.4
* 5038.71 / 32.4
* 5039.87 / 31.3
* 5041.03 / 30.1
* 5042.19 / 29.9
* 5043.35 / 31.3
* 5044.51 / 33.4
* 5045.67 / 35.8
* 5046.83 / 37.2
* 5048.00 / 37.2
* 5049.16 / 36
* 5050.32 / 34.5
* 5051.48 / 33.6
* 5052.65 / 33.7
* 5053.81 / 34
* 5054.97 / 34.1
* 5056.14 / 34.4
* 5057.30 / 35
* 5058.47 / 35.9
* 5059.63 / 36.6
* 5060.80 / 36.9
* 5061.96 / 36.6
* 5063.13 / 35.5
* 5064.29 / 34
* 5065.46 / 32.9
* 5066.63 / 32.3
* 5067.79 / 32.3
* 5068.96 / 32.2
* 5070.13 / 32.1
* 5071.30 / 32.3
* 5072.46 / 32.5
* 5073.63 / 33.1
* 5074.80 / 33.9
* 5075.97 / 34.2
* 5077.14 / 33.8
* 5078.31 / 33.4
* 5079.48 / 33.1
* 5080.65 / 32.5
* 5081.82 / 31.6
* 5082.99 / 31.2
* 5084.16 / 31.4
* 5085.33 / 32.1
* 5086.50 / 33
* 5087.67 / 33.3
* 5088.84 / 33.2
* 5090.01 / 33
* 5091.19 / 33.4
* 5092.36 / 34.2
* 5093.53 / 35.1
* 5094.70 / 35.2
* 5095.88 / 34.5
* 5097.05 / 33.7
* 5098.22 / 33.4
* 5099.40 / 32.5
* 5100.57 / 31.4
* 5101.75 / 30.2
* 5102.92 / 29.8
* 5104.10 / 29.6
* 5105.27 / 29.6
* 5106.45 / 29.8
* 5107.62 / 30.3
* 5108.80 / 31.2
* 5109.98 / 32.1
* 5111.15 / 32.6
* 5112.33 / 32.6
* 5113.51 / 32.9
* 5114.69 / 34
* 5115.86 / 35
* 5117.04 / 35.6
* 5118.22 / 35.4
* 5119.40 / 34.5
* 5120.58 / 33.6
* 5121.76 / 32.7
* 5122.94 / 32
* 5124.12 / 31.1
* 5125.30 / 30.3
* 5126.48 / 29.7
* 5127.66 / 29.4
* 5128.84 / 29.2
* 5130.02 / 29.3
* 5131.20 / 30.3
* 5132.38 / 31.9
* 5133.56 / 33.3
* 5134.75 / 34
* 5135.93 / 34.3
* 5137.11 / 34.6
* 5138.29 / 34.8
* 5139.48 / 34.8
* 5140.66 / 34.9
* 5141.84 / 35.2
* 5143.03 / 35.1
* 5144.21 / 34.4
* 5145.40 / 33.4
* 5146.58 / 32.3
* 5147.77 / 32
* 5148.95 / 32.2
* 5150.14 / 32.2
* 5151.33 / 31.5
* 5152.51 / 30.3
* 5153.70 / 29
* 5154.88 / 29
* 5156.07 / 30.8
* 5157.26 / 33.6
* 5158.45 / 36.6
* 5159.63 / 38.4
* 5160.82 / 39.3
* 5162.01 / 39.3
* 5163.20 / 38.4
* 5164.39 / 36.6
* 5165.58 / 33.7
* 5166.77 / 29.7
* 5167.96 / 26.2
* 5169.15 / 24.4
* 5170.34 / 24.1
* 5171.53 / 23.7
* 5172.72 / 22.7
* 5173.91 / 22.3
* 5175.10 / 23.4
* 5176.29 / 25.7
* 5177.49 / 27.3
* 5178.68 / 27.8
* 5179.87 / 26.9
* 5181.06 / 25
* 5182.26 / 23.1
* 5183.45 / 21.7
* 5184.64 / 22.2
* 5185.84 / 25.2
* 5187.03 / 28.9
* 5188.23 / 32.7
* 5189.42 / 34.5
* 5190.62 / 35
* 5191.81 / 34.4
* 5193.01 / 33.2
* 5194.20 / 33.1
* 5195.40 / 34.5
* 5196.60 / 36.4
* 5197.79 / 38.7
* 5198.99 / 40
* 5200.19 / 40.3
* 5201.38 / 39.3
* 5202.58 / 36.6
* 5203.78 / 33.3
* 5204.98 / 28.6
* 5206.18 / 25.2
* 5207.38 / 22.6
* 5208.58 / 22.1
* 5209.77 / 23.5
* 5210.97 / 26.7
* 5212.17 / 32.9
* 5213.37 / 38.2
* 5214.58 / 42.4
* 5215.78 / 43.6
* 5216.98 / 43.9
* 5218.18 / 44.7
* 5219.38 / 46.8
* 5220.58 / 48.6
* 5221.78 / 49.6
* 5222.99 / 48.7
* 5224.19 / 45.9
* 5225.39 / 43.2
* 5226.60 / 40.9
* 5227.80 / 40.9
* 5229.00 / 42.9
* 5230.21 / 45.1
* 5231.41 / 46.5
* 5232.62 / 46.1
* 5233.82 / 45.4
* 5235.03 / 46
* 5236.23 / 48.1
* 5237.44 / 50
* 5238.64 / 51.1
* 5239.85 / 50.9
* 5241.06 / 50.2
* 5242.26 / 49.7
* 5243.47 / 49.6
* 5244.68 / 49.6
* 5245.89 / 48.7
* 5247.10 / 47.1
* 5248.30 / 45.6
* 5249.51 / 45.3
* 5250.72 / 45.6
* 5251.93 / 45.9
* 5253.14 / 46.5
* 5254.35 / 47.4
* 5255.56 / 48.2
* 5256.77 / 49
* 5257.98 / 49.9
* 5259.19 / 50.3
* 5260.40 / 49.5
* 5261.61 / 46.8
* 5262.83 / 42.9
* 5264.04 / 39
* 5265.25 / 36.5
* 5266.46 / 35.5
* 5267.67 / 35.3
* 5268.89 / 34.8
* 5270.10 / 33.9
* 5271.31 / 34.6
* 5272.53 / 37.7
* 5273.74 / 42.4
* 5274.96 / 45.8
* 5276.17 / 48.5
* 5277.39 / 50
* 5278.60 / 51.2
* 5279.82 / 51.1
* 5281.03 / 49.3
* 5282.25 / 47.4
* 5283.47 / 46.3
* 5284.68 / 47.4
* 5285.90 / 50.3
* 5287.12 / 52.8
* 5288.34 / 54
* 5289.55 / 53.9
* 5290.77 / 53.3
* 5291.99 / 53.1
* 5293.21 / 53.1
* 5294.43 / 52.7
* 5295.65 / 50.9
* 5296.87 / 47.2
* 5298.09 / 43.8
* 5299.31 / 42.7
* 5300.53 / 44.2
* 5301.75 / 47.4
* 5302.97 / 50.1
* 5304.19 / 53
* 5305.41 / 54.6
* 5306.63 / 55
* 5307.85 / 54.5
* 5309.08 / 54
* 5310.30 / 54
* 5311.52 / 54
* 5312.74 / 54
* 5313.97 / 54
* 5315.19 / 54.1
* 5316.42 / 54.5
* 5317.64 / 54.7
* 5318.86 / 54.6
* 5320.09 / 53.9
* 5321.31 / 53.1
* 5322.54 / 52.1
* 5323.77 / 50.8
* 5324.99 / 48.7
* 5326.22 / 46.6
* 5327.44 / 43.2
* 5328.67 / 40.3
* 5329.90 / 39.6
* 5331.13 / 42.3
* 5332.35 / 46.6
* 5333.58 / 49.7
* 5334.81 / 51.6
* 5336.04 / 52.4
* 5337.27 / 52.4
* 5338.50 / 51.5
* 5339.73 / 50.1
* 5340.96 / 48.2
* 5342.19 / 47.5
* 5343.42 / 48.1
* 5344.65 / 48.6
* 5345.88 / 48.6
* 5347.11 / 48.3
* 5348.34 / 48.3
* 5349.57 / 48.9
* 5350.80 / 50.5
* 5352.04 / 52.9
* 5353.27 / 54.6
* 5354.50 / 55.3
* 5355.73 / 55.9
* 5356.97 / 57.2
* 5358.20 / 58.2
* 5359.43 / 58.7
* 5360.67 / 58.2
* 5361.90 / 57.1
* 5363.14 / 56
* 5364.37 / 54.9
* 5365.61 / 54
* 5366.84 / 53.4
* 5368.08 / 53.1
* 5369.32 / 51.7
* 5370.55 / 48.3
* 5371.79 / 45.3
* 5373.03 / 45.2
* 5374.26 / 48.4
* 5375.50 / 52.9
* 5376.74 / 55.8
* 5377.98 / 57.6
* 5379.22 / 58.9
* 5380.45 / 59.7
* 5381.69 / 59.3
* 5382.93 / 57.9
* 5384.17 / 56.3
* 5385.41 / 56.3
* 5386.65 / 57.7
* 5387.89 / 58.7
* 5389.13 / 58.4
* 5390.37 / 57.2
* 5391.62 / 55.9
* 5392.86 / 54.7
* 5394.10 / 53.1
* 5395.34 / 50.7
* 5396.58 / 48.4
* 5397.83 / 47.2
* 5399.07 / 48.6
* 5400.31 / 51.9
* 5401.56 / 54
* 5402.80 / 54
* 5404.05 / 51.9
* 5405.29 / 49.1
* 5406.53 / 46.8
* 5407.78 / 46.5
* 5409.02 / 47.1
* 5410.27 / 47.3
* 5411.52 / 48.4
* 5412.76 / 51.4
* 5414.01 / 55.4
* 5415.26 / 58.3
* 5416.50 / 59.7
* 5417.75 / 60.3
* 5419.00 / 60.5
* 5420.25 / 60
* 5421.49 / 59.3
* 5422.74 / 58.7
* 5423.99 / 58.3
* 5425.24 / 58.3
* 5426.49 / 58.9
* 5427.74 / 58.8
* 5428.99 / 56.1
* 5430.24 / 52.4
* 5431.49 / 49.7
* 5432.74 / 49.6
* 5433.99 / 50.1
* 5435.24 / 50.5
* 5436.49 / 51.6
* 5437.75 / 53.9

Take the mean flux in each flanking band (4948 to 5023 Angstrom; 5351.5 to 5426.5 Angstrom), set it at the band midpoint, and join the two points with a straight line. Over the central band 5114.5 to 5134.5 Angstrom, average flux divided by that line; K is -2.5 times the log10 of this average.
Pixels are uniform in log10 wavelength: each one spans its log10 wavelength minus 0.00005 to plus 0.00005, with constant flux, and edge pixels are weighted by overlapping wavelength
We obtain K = 0.31 mag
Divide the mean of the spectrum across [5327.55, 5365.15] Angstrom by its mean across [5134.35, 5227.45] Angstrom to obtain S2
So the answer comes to 1.53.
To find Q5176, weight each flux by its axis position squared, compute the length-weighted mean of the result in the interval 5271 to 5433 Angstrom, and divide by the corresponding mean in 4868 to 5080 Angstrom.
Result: 1.6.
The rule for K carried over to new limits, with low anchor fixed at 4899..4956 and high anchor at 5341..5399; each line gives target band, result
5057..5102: 0.353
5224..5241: 0.091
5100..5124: 0.412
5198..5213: 0.497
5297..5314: 0.021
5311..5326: -0.017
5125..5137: 0.453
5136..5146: 0.349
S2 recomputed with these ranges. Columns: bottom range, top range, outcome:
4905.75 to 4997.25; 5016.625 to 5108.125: 0.84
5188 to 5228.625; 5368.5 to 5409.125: 1.42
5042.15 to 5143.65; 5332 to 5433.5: 1.61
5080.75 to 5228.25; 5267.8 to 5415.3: 1.55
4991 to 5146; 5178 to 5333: 1.30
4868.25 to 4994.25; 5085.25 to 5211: 0.79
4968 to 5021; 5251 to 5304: 1.31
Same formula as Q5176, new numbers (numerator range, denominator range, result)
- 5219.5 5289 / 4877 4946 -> 1.28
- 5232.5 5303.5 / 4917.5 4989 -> 1.34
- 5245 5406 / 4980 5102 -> 1.65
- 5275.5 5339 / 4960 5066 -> 1.61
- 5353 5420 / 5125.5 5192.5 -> 1.92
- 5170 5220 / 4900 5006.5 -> 0.87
